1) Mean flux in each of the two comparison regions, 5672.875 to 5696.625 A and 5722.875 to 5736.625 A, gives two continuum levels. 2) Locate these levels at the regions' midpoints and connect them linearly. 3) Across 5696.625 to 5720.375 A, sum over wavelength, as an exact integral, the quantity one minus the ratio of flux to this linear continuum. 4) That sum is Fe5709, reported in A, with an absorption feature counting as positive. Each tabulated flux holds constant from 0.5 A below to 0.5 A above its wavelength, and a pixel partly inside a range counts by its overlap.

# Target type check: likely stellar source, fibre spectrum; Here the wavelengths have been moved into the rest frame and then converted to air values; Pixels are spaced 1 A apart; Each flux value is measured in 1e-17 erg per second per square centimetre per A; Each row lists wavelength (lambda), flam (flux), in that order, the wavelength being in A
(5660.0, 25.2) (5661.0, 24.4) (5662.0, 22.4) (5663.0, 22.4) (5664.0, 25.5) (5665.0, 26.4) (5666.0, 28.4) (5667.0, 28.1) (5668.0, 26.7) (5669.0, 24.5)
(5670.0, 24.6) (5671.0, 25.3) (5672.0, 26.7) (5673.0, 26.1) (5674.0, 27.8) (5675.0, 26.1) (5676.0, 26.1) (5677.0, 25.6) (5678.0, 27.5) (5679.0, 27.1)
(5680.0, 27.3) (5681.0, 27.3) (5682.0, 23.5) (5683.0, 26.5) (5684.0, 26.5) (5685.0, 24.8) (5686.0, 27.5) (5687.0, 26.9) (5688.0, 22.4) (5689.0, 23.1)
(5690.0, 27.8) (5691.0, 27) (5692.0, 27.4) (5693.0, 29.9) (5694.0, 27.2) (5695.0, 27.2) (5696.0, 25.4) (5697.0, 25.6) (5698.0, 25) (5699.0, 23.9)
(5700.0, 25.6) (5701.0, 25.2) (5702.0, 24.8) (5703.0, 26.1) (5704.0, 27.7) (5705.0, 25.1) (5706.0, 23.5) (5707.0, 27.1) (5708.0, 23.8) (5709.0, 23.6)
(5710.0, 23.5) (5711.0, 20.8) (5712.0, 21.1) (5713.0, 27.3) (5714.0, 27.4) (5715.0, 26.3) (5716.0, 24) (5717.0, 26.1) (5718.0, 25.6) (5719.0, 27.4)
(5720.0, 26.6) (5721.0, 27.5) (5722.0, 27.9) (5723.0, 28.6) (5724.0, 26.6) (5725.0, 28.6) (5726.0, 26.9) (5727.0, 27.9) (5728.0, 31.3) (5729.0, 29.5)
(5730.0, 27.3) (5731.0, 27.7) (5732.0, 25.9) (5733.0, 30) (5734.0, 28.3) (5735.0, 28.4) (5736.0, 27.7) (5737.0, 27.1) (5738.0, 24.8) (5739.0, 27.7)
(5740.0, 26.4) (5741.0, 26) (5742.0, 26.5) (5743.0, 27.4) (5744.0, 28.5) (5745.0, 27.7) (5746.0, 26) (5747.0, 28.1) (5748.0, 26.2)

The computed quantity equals 1.9 A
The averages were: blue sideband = 26.4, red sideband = 28.2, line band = 25.1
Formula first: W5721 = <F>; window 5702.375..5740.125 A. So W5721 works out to 26.6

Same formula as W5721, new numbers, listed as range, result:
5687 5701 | 26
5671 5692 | 26.2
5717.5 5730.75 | 27.8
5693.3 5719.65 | 25.3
